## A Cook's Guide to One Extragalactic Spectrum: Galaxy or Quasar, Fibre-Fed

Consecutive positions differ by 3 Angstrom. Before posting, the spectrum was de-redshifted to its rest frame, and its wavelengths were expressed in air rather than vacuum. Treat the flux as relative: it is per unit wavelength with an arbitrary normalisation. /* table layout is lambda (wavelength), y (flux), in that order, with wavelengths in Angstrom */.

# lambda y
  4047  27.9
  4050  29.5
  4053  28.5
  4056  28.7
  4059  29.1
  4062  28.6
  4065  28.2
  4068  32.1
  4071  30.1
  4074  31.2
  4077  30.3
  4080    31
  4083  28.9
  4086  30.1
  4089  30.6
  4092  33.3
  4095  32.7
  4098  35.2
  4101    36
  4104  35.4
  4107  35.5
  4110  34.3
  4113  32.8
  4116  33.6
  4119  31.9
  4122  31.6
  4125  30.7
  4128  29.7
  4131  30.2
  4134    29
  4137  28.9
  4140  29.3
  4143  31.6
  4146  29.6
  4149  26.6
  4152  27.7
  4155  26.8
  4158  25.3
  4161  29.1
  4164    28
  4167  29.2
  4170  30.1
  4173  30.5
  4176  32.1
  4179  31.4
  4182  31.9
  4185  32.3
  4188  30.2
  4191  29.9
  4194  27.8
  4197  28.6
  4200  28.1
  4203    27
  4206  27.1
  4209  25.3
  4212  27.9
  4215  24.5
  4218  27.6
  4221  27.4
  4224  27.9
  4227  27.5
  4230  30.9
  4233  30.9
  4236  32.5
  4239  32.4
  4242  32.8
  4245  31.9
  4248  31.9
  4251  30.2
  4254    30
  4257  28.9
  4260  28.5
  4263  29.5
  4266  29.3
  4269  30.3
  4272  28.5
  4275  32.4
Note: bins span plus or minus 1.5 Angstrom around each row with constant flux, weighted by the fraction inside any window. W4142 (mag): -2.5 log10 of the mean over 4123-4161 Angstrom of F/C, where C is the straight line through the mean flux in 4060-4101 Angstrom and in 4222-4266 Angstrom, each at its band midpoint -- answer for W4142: 0.07 mag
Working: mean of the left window 31.1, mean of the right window 30.3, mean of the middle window 28.8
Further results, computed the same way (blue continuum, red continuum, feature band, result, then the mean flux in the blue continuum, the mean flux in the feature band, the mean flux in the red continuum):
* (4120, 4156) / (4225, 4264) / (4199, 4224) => 0.13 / 29.4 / 26.9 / 30.6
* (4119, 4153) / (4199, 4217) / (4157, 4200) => -0.07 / 29.7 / 29.7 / 26.6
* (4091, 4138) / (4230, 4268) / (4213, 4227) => 0.16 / 32.6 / 27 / 30.7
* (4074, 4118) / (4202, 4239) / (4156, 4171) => 0.08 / 32.8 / 28.2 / 28.2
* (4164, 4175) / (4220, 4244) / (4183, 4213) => 0.06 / 29.8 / 28.5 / 30.4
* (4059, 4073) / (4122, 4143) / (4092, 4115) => -0.16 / 29.7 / 34.5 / 29.9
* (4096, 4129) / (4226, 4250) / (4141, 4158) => 0.16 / 33.4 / 28.2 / 31.4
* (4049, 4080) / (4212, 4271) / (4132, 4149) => 0.01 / 29.7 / 29.4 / 29.7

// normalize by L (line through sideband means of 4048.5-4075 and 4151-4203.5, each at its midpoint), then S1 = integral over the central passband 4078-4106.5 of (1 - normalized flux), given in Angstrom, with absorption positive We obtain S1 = -3.1 Angstrom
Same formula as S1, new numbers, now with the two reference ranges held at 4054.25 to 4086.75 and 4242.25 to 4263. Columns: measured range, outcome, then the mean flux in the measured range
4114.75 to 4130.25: -0.74 Angstrom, 31.4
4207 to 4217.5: 1.43 Angstrom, 26.1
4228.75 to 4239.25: -0.46 Angstrom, 31.6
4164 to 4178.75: -0.09 Angstrom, 30.3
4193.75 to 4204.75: 0.85 Angstrom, 27.9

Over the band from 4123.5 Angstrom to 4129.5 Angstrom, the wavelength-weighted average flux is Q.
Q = 30.2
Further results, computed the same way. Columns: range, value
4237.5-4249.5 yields 32.2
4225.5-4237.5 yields 30.4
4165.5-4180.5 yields 30.7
